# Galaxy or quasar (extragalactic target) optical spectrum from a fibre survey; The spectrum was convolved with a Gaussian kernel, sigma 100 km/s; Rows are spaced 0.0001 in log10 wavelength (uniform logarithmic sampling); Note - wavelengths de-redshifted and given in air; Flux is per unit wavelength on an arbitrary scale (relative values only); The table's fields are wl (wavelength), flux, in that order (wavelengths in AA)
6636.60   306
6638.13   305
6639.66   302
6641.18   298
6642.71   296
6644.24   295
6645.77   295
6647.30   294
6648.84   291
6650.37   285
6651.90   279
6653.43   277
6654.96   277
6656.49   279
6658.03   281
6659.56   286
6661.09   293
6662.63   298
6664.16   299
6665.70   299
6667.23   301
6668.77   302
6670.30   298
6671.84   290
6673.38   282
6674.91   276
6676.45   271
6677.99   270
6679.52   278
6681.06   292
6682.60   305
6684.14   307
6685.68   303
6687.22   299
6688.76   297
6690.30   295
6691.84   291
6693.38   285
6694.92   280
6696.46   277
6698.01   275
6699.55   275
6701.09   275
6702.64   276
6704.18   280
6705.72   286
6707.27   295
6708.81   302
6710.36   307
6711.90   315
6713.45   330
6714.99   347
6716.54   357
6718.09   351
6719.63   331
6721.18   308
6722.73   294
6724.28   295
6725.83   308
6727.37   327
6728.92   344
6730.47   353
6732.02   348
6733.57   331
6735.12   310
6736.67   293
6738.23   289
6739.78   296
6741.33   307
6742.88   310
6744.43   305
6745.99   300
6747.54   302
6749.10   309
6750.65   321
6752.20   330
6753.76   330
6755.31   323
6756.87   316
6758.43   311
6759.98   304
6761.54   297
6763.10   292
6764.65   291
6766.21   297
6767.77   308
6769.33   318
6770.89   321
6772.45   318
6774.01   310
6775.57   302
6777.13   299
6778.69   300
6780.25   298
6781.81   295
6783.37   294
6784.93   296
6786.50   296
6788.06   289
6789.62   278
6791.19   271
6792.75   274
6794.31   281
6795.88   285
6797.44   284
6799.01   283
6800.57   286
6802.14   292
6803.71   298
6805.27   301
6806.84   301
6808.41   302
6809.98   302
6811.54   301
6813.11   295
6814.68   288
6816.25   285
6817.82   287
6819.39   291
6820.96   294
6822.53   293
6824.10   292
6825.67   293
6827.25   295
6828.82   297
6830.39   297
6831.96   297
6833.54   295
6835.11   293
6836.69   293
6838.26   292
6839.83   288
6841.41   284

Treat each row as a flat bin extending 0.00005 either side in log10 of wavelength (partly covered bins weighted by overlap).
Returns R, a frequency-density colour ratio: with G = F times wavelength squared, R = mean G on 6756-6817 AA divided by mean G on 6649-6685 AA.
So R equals 1.1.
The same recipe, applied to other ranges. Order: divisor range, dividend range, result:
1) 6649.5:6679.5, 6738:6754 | 1.11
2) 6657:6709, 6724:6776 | 1.10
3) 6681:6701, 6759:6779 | 1.07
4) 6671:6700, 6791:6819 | 1.05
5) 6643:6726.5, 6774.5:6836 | 1.03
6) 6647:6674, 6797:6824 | 1.06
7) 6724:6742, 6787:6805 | 0.91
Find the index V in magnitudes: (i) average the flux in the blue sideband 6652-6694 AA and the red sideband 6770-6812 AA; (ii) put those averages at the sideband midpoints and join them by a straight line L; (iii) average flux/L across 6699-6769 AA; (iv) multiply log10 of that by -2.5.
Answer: -0.07 mag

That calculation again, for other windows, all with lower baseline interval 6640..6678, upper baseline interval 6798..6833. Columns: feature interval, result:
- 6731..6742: -0.07 mag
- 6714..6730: -0.13 mag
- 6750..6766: -0.07 mag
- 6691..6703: 0.04 mag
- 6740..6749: -0.05 mag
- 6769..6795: -0.01 mag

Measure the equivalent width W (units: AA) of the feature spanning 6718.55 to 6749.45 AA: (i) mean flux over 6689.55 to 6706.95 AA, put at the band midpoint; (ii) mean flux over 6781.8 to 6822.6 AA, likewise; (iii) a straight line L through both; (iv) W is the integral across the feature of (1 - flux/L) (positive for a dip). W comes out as -3.1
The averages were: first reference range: 282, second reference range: 290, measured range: 313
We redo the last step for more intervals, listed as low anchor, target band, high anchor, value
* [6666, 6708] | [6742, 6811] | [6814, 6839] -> -2.3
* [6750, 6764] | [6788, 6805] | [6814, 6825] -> 0.8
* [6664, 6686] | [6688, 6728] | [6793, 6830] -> -1.5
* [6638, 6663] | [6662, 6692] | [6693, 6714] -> -0.3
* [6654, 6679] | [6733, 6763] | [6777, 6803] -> -2.2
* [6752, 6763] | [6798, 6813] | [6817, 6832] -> 0.2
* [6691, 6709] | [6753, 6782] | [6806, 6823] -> -1.8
